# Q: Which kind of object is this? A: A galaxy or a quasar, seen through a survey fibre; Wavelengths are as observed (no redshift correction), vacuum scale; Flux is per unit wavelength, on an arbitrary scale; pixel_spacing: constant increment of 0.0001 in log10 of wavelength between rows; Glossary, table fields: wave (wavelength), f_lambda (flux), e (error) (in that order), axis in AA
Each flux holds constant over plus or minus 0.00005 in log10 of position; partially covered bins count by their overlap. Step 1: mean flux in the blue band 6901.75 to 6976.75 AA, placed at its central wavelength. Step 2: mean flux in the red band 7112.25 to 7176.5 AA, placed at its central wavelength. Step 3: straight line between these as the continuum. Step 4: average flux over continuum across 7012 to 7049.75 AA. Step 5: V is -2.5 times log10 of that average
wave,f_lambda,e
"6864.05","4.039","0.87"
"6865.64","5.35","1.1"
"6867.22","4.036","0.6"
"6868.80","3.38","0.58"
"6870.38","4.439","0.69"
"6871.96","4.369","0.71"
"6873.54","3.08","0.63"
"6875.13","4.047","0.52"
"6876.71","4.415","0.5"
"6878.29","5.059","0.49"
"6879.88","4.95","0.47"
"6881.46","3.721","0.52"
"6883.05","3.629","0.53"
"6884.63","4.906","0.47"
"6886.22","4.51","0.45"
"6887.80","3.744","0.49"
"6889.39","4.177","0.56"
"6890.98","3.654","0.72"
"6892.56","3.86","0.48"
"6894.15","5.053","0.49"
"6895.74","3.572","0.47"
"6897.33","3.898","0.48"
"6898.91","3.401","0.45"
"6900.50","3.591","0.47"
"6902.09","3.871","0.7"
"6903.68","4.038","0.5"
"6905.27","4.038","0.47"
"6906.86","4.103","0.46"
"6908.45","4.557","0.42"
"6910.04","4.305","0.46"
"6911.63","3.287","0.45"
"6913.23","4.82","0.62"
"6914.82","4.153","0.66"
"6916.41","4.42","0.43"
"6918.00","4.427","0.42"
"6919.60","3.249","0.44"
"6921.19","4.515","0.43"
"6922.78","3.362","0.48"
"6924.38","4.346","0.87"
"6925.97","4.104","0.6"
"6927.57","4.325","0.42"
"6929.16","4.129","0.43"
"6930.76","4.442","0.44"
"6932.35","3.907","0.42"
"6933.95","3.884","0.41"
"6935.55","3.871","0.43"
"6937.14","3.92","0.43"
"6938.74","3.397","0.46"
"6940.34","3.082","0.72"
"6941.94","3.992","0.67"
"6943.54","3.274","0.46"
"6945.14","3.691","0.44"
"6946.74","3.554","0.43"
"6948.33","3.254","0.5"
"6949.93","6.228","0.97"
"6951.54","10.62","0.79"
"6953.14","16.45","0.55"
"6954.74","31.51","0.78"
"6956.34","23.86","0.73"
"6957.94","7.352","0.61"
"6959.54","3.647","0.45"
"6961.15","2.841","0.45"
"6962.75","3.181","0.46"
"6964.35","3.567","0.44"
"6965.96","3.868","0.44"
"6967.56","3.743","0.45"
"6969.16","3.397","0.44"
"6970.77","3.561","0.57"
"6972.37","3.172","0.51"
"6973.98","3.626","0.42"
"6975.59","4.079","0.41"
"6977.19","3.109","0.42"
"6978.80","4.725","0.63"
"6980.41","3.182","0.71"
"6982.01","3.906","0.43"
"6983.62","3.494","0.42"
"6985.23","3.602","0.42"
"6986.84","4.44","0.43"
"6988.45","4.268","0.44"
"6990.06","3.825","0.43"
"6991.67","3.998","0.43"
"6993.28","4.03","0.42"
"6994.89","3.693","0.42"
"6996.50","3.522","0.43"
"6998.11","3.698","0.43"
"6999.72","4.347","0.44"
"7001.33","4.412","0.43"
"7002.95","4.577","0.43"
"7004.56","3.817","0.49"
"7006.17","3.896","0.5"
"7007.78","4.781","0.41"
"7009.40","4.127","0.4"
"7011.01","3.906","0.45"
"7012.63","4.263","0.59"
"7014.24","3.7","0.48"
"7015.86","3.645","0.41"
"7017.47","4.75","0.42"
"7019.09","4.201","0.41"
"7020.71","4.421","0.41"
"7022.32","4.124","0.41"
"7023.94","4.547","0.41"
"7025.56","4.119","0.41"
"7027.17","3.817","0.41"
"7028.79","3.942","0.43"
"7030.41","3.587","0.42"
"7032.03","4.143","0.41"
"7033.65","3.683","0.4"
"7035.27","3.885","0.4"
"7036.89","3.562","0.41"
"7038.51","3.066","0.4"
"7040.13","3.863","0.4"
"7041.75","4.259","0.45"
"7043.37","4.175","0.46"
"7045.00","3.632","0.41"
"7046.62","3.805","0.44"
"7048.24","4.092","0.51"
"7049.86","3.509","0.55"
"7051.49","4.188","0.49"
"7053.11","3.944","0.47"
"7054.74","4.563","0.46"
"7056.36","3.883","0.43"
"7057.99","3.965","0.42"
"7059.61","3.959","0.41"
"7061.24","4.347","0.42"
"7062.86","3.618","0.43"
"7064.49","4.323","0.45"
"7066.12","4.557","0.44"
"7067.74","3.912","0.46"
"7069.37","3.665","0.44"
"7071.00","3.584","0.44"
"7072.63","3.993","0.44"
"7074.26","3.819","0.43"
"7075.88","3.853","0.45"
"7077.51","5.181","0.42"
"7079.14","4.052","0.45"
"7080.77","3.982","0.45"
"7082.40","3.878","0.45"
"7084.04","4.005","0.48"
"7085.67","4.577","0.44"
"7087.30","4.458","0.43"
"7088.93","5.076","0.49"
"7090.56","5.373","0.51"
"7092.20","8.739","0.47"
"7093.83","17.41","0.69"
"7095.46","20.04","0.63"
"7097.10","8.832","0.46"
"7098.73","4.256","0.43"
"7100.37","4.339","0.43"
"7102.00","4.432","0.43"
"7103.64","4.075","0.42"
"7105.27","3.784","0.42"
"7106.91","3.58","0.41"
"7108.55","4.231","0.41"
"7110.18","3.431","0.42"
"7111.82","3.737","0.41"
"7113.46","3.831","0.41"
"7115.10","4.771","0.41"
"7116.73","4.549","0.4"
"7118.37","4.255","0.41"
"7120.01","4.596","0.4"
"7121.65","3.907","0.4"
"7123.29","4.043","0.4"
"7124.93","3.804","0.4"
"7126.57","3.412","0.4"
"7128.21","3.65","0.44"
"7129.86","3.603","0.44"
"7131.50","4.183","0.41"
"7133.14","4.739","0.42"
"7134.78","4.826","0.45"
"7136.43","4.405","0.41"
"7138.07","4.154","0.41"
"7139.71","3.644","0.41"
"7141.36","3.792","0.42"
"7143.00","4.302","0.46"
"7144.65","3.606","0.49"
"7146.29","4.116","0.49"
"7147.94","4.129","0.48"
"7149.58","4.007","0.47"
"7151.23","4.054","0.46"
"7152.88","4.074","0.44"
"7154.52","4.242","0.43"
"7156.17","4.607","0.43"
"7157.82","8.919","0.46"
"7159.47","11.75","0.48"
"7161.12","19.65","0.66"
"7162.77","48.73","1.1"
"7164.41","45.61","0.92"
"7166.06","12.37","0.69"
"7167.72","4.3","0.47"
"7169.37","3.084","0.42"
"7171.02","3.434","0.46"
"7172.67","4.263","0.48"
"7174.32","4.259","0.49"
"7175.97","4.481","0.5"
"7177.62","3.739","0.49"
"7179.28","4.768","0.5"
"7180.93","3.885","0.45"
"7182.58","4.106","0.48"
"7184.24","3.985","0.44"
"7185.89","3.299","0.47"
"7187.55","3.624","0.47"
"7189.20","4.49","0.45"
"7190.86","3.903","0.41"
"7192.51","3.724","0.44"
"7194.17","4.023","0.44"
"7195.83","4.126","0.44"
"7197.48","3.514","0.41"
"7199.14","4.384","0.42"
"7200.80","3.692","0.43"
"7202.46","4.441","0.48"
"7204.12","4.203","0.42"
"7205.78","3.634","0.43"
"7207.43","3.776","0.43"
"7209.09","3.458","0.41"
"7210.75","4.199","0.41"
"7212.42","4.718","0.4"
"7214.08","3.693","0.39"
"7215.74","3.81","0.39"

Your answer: 0.488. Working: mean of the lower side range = 5.38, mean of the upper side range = 7.23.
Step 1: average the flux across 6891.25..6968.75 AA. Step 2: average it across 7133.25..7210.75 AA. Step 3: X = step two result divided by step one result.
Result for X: 1.2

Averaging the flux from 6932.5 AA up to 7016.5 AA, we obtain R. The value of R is 5.17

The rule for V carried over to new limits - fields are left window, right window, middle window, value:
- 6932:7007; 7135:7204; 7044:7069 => 0.441 mag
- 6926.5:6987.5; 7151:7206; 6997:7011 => 0.405 mag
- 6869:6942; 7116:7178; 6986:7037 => 0.326 mag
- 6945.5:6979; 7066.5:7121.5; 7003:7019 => 0.484 mag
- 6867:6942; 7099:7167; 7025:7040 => 0.458 mag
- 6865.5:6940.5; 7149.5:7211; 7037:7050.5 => 0.443 mag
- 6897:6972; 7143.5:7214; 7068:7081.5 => 0.481 mag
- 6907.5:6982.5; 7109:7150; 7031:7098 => -0.124 mag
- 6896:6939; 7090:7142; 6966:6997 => 0.180 mag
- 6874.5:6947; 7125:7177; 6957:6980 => 0.244 mag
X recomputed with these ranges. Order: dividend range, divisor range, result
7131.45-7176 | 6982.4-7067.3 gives 2.16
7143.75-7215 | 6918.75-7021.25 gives 1.37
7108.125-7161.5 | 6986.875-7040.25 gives 1.20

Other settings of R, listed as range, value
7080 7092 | 4.7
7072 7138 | 5.13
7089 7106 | 8.02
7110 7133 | 4.02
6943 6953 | 5.9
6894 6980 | 5.19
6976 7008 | 3.95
